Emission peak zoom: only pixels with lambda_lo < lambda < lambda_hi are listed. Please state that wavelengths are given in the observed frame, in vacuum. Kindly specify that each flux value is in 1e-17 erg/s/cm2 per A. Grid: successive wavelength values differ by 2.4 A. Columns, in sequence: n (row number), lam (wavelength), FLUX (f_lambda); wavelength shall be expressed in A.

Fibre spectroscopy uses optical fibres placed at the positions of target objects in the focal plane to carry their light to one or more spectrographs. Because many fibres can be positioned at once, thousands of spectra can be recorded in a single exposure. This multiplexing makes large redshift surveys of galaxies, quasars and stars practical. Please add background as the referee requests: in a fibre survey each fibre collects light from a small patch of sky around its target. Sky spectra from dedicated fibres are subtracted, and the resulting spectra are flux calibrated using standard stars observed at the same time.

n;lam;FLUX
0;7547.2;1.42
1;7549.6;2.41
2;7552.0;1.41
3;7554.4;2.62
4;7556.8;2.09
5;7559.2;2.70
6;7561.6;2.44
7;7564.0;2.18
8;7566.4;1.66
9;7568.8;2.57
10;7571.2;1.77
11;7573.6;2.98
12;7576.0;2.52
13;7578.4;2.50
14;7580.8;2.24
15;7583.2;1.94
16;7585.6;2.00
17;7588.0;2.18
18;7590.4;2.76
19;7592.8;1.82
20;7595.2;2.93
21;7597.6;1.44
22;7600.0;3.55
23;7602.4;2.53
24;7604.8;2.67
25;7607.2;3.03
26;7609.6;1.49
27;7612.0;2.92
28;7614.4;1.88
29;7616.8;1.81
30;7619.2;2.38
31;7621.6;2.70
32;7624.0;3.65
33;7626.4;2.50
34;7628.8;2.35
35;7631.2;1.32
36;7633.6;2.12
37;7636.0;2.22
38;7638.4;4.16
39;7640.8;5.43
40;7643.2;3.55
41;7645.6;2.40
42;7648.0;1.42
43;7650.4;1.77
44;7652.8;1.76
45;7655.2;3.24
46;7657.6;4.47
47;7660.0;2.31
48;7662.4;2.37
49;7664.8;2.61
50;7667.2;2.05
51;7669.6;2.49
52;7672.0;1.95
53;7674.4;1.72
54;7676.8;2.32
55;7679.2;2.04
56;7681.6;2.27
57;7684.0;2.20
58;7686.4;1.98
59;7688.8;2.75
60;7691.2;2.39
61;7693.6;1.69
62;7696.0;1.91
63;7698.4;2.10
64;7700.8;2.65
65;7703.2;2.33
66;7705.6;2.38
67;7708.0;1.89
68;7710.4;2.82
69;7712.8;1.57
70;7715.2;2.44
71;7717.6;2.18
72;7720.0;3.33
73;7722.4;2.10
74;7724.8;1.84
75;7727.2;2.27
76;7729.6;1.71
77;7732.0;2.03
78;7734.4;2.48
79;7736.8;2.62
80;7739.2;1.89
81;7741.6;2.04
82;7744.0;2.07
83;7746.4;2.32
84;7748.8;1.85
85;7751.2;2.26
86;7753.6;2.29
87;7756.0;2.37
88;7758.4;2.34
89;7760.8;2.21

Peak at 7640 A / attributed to [S II]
